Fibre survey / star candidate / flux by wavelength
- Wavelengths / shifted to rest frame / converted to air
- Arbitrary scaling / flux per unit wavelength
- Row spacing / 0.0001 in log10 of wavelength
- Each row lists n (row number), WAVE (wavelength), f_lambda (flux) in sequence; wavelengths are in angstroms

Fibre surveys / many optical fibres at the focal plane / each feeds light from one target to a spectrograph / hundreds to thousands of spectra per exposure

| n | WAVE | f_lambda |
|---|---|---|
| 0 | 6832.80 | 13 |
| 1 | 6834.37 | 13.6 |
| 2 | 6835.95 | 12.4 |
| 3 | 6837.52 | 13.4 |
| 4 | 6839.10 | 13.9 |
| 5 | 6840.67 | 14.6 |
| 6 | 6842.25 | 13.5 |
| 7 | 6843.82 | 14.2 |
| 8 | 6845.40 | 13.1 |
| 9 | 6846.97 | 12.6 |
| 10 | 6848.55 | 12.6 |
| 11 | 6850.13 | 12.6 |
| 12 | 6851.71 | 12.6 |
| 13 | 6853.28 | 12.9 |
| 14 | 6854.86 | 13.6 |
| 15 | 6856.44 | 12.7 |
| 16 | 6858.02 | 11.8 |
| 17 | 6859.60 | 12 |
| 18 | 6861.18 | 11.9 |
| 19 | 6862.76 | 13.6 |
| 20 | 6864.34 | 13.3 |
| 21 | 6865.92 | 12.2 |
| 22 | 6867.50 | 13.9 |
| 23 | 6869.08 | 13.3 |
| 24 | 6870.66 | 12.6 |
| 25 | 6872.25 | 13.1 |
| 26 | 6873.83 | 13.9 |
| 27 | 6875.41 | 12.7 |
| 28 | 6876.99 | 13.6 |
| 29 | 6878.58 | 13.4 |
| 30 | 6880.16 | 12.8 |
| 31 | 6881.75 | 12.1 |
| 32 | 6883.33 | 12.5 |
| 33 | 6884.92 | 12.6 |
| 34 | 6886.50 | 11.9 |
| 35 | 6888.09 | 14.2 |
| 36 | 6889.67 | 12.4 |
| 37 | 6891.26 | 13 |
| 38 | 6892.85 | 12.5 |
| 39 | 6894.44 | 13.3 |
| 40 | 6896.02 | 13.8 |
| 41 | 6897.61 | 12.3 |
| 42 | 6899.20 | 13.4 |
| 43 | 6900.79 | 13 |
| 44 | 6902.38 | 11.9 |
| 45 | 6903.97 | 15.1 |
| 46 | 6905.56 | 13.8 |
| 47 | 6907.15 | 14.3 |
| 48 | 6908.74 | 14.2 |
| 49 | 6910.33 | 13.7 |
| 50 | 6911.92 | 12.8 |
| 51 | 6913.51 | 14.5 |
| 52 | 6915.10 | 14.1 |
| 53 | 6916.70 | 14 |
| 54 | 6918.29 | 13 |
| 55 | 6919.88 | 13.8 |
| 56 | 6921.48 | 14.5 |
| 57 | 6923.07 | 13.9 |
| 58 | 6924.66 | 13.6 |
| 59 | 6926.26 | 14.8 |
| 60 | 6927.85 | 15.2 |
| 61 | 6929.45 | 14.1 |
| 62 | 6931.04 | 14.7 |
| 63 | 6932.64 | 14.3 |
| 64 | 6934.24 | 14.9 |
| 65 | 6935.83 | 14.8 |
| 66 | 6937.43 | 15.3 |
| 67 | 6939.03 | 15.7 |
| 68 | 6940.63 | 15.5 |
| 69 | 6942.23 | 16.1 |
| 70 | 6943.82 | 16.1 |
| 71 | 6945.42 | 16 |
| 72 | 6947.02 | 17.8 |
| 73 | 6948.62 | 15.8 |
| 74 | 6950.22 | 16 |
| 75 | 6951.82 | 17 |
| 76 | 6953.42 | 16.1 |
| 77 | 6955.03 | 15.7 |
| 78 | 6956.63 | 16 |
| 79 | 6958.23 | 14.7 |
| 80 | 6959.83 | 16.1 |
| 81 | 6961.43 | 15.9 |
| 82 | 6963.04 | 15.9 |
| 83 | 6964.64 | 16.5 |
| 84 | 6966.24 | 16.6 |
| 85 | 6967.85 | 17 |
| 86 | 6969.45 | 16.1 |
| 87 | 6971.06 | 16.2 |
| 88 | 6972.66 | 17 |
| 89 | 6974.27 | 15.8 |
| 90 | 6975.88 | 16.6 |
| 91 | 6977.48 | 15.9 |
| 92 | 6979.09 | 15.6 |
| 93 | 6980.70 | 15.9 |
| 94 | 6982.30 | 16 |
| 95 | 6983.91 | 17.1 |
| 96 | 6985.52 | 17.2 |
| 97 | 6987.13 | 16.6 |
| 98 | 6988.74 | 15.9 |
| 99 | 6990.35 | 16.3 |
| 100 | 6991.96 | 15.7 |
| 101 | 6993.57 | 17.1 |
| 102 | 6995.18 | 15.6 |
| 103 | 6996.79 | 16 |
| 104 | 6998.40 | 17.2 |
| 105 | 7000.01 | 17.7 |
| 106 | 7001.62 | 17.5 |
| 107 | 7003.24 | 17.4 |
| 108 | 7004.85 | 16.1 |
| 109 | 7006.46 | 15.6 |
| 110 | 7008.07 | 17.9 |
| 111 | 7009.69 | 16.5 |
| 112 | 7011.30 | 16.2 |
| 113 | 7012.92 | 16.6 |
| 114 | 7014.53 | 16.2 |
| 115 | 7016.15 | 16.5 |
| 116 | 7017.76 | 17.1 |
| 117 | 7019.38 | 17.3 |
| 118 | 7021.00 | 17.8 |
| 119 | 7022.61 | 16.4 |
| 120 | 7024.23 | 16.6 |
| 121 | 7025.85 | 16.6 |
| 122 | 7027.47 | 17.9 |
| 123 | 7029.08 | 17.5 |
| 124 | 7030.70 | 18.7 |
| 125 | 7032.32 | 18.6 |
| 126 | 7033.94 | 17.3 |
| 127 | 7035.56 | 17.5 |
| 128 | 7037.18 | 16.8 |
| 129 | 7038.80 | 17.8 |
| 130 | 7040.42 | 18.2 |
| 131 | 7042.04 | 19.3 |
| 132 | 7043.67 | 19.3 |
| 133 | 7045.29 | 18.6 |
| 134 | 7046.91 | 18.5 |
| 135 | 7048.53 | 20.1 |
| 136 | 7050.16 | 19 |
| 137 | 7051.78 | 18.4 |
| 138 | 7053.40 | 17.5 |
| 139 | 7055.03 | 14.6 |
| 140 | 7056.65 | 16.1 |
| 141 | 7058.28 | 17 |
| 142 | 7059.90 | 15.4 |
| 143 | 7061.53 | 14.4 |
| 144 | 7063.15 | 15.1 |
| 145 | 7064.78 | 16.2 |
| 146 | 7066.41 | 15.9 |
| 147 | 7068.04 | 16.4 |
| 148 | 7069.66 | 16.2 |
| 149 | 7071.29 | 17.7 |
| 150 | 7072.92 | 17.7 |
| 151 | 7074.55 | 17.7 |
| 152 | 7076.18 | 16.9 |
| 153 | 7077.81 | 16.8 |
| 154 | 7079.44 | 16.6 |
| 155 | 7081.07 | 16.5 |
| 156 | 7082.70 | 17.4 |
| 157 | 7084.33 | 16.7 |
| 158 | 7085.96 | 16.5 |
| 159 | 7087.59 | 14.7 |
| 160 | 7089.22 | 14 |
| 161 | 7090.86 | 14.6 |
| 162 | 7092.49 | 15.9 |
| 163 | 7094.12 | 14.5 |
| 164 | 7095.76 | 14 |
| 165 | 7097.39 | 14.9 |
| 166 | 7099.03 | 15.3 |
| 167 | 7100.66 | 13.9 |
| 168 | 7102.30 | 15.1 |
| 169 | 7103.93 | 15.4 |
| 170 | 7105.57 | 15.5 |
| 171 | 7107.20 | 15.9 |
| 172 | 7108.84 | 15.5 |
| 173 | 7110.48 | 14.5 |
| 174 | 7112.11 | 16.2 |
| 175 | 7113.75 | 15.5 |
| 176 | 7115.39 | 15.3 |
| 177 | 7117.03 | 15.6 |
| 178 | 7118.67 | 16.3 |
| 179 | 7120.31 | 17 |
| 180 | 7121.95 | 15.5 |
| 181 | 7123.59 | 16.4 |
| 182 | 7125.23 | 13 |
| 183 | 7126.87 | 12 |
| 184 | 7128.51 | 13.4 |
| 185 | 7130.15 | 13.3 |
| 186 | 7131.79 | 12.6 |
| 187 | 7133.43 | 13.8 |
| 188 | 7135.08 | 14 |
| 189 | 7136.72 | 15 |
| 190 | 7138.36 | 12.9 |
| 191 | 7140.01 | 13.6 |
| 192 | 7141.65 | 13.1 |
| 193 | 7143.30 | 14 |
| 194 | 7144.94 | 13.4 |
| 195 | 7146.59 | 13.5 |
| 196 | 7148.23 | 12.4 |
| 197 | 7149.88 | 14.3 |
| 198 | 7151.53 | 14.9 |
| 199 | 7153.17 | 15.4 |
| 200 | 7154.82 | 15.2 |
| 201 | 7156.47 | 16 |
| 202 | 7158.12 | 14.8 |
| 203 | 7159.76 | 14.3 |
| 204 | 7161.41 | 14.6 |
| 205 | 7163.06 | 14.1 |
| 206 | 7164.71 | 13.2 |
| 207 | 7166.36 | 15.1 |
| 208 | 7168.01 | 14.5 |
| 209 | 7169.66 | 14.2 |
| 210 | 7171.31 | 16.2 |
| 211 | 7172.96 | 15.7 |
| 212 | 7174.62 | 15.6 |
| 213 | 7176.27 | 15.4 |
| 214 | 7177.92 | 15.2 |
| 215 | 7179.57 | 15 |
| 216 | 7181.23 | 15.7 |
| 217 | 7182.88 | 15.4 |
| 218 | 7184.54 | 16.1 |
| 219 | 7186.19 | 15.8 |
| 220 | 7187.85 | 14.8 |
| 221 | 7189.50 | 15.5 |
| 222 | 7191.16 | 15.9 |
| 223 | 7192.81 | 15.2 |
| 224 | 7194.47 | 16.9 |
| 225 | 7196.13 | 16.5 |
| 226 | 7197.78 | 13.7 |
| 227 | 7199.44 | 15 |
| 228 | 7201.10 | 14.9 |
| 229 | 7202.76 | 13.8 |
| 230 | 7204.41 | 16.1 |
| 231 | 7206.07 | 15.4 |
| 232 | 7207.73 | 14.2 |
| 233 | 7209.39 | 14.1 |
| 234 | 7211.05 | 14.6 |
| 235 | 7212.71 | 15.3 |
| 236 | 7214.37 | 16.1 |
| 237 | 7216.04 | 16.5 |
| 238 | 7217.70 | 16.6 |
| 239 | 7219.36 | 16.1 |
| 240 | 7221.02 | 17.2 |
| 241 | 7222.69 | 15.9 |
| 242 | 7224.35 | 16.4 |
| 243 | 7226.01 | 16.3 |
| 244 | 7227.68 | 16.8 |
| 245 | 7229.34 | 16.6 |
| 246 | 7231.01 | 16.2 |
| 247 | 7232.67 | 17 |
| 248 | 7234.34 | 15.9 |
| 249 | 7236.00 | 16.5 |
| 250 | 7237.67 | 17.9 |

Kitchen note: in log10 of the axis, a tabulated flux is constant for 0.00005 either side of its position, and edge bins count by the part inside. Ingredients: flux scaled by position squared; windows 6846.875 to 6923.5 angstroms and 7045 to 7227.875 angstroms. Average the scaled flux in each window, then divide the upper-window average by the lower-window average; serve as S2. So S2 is 1.26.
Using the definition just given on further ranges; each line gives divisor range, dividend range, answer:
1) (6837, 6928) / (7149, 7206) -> 1.24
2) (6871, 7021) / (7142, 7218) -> 1.06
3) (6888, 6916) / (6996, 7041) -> 1.32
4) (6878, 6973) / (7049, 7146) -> 1.11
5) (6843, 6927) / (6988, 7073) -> 1.35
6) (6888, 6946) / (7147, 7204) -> 1.15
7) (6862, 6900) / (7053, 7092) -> 1.31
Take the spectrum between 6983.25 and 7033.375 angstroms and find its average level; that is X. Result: 16.9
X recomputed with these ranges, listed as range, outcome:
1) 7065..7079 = 16.9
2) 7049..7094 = 16.4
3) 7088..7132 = 14.9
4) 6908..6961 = 15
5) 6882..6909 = 13.1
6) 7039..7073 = 17.2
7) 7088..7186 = 14.7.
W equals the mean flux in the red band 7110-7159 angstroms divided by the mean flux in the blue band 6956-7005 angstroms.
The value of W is 0.9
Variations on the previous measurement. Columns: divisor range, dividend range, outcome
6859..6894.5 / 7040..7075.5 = 1.34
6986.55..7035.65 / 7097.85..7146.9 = 0.86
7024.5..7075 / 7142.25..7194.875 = 0.86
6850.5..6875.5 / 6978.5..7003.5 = 1.28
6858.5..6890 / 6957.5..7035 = 1.29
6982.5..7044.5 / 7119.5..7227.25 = 0.87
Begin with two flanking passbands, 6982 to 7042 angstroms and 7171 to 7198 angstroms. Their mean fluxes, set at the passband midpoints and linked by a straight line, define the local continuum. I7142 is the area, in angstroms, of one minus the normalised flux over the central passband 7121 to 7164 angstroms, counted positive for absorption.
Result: 5.0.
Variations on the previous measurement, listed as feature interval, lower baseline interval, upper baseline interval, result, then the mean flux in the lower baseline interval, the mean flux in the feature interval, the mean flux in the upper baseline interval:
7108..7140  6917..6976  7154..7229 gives 1.7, 15.5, 14.6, 15.4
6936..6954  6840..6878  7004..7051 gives -0.9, 13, 16.1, 17.5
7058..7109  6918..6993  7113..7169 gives -3.6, 15.7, 15.8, 14.4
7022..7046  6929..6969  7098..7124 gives -3.3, 15.8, 17.8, 15.5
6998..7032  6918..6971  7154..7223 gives -3.6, 15.5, 17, 15.3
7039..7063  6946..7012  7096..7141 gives -3.1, 16.4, 17.5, 14.7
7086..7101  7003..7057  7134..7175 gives 1.1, 17.4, 14.8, 14.4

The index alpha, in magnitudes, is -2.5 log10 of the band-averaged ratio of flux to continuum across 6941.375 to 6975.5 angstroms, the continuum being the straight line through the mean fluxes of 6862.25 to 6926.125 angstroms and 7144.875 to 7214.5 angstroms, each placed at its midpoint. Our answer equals -0.18 mag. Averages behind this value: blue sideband 13.3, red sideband 15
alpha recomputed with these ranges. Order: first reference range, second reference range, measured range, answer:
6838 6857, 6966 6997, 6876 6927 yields 0.08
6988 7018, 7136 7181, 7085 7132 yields 0.02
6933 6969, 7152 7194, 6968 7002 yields -0.04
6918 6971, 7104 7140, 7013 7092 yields -0.14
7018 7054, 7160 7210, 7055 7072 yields 0.10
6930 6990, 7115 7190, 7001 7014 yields -0.07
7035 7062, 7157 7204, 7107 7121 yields 0.04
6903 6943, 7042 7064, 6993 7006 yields -0.04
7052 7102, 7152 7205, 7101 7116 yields 0.02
